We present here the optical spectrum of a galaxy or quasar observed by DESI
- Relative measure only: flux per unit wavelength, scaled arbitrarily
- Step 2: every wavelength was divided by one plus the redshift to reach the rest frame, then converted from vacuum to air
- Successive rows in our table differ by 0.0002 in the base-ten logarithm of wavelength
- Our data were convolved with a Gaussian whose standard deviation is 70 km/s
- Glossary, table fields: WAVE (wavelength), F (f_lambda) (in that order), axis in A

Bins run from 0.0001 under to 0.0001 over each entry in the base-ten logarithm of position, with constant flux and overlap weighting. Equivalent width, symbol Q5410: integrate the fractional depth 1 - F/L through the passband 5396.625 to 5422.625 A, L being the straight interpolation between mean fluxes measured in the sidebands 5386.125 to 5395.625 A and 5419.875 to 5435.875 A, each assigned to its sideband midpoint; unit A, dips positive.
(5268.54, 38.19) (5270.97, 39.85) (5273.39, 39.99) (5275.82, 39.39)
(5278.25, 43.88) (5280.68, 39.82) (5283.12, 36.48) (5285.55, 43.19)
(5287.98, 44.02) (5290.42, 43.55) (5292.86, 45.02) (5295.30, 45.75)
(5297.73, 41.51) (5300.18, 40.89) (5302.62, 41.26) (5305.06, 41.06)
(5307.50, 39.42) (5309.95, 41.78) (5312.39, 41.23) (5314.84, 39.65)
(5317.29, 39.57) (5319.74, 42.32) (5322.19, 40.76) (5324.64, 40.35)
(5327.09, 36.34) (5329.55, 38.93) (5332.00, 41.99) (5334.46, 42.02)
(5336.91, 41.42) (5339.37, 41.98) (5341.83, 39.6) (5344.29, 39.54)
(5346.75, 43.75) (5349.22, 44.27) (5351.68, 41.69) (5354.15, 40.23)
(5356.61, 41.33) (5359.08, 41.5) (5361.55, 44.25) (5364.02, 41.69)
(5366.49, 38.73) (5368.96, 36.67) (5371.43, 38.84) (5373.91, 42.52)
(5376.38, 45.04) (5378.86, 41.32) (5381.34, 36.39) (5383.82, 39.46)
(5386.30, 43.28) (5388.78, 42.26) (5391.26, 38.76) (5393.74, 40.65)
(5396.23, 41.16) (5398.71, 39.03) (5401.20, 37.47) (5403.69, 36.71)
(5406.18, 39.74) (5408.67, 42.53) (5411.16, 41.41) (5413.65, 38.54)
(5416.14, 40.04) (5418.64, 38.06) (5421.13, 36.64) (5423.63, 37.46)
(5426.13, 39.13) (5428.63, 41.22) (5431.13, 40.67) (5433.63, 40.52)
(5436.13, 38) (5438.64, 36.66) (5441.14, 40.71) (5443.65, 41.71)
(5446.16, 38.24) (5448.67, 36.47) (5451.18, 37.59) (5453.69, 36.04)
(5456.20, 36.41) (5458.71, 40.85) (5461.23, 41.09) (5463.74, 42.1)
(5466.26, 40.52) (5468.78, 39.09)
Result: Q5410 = 0.7 A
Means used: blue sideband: 41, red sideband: 39.2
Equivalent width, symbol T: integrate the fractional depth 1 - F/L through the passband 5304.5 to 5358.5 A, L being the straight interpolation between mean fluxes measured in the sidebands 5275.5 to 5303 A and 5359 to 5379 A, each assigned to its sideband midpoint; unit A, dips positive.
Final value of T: 1.0 A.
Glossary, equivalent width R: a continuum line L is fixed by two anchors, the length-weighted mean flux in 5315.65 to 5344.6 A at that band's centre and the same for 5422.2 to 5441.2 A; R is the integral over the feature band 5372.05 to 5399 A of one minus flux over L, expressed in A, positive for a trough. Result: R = -0.8 A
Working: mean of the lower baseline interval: 40.4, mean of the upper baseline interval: 39.2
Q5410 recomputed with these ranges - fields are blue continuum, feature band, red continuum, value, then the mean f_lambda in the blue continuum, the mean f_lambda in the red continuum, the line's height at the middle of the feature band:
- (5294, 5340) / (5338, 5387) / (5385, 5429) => -1.0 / 41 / 39.6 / 40.3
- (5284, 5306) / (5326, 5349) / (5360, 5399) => 0.5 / 42.8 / 40.7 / 41.8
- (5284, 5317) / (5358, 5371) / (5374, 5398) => 0.2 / 42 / 41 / 41.2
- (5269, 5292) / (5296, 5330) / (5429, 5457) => 0.1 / 41.1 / 38.6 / 40.6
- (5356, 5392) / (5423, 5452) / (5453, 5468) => 0.6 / 40.8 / 39.6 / 39.9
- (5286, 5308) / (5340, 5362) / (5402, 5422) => -0.4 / 42.6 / 39.2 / 41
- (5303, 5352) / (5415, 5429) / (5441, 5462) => 0.2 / 40.9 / 38.6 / 39.2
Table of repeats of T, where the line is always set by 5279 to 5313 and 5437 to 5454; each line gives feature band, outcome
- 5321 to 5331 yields 0.5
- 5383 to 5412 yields -0.6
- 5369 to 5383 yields -0.2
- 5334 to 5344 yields -0.1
